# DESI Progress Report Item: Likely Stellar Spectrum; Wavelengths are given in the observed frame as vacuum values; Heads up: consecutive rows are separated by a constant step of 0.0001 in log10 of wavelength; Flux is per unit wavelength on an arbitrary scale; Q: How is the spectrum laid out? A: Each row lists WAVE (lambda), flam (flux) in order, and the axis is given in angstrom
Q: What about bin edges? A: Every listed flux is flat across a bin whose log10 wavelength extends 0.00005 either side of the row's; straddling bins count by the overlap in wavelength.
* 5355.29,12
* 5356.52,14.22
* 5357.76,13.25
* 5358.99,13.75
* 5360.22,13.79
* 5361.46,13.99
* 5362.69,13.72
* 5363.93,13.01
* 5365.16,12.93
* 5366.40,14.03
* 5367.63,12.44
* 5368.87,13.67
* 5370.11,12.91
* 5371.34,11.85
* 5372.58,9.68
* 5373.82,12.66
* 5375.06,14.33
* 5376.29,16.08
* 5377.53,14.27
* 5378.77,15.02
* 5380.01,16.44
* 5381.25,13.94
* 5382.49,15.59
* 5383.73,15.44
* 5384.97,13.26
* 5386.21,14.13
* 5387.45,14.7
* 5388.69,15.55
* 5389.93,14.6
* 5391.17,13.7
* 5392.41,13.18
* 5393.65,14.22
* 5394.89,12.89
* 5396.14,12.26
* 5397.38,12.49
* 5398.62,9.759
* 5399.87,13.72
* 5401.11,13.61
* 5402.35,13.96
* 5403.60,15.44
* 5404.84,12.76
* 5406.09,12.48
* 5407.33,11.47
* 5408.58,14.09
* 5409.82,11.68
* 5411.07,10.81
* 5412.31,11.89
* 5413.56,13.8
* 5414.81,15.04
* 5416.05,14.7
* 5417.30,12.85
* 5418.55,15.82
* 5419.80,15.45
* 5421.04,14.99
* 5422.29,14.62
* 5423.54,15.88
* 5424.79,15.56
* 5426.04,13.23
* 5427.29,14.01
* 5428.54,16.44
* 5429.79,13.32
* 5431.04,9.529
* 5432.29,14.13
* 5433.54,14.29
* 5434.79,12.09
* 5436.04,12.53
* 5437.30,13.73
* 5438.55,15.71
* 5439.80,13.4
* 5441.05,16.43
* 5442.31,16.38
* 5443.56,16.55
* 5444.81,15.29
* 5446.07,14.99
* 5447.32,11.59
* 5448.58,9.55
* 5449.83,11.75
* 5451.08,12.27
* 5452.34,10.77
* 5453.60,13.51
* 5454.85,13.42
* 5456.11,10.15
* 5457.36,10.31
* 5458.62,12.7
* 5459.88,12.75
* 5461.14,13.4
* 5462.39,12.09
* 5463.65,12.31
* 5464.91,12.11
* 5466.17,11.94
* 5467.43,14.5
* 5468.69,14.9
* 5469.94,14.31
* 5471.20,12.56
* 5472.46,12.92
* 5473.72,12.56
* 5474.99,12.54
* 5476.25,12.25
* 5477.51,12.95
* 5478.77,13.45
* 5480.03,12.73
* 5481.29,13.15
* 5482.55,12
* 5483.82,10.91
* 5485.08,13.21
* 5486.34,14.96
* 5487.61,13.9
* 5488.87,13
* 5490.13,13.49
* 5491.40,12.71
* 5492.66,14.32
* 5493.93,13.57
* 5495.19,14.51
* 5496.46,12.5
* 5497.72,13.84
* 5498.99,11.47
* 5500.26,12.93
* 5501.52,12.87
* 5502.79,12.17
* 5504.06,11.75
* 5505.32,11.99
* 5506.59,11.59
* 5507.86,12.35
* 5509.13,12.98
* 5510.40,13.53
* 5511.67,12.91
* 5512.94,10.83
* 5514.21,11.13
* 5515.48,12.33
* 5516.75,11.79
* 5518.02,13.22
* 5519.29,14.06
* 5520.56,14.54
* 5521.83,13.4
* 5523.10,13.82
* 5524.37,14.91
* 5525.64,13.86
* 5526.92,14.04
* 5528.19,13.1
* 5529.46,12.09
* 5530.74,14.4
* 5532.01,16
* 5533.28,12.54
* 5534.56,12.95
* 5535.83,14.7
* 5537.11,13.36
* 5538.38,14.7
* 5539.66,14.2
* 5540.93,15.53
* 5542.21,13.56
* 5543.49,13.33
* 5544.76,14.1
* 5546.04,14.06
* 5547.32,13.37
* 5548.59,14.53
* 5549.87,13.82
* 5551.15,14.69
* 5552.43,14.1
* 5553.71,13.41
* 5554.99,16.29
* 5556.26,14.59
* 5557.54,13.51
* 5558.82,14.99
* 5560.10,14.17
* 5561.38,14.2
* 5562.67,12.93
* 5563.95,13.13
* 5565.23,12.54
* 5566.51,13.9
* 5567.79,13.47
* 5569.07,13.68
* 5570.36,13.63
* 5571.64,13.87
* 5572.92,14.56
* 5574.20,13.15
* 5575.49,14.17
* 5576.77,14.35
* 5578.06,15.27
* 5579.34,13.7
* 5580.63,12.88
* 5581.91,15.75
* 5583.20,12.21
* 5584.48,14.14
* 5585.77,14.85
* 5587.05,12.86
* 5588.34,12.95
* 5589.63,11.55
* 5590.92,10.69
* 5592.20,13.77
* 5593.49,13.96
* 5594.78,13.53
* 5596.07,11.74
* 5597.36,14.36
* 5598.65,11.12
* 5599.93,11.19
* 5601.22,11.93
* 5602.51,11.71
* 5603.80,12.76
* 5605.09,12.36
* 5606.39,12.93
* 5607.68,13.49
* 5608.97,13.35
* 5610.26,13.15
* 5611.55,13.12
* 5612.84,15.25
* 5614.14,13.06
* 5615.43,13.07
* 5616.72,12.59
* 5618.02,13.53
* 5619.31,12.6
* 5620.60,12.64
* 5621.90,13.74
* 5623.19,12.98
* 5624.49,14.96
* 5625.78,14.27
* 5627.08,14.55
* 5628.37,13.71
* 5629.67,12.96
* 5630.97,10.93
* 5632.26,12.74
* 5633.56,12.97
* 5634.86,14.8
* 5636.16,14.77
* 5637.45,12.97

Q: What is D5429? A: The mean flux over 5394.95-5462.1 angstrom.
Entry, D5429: 13.4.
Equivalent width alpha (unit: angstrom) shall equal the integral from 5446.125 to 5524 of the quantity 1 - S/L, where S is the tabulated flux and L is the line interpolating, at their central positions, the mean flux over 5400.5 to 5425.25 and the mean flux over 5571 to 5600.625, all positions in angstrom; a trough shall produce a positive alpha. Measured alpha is 5.2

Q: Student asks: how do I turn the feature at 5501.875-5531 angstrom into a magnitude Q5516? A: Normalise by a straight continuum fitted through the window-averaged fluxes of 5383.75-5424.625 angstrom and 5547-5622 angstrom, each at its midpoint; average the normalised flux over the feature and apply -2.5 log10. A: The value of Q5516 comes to 0.05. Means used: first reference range 13.7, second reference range 13.4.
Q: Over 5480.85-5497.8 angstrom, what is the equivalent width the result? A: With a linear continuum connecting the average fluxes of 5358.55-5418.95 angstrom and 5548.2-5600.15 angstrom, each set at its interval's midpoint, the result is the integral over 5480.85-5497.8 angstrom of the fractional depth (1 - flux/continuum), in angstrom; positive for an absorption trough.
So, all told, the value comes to 0.40 angstrom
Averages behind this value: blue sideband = 13.5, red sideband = 13.6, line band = 13.3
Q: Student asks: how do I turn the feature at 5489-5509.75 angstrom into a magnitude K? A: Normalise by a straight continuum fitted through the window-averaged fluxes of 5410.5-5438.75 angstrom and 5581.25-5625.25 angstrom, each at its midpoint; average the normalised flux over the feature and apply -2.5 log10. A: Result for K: 0.06 mag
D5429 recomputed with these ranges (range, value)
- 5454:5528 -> 12.9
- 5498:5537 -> 13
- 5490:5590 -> 13.5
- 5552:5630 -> 13.4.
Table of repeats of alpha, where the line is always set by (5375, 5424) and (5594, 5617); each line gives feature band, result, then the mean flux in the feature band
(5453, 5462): 0.9 angstrom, 12.3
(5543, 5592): -2.8 angstrom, 13.8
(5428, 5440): 0.2 angstrom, 13.5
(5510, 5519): 0.7 angstrom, 12.3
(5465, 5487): 0.8 angstrom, 13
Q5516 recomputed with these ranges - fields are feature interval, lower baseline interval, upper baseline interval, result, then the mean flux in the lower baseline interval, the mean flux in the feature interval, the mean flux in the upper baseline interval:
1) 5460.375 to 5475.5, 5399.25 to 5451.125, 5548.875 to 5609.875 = 0.055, 13.8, 13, 13.5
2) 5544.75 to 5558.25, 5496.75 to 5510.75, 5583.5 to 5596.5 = -0.118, 12.5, 14.2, 13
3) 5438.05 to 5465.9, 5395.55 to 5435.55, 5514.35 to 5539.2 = 0.042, 13.5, 13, 13.6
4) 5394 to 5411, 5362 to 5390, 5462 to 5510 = 0.074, 13.9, 12.8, 12.9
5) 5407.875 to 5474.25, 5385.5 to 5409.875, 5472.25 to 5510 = -0.024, 13.4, 13.4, 12.9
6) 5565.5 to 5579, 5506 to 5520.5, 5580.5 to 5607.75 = -0.099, 12.5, 14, 12.8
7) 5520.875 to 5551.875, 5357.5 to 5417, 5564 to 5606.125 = -0.055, 13.5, 14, 13.2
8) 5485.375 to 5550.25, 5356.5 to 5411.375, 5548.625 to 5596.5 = 0.024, 13.5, 13.4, 13.7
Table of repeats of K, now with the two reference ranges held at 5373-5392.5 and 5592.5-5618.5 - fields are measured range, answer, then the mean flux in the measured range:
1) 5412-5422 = -0.008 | 14.4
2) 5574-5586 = -0.076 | 14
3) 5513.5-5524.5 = 0.031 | 13.2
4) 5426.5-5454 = 0.045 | 13.6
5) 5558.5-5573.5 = -0.042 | 13.7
